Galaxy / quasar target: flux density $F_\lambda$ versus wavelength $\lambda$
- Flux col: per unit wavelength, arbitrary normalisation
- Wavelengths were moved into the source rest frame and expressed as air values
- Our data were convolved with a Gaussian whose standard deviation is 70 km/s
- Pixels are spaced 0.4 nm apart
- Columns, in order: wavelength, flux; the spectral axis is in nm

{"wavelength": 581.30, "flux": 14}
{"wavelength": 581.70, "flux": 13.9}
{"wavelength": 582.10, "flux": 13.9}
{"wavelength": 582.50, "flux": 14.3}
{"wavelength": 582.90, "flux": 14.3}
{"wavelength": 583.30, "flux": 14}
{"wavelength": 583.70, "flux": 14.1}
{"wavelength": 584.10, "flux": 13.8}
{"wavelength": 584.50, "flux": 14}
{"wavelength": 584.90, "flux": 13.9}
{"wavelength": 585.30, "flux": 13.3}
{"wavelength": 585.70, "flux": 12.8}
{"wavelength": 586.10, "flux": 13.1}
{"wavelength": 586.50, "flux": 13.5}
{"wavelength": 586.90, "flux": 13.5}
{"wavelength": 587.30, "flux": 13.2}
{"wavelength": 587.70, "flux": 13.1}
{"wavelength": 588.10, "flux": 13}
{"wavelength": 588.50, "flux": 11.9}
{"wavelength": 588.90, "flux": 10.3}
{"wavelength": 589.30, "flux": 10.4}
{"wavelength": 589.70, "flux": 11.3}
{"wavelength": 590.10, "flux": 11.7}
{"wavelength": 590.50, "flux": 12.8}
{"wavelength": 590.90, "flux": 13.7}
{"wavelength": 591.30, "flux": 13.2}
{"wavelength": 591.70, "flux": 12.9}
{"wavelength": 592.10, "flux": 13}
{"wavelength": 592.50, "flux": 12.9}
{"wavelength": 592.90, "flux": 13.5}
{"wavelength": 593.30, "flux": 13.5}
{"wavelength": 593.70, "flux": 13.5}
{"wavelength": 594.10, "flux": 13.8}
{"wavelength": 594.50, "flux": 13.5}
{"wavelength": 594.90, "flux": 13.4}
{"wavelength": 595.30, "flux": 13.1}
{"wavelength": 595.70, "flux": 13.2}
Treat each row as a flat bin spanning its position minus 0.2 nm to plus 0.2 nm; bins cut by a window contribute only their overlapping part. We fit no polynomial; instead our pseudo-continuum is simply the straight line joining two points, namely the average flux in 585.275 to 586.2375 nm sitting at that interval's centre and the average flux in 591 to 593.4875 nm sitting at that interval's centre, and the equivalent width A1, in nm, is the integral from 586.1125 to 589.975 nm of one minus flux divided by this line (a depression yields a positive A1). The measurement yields 0.24 nm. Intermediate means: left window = 13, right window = 13.2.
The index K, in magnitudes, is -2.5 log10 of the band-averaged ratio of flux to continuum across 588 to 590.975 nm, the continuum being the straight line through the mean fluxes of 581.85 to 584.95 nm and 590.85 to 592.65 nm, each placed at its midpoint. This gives 0.14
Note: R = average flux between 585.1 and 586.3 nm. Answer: 13.1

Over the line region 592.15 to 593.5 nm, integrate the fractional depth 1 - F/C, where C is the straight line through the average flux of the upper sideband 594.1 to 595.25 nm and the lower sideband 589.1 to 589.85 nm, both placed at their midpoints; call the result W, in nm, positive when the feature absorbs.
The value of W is -0.08 nm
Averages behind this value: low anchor 10.8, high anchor 13.5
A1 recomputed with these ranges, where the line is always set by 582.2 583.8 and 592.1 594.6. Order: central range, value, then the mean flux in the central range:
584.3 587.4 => 0.12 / 13.4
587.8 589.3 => 0.23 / 11.6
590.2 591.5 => 0.05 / 13.1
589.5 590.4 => 0.13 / 11.6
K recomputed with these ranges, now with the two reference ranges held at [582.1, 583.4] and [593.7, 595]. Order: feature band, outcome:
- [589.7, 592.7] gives 0.08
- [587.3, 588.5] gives 0.08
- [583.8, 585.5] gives 0.02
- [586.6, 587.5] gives 0.05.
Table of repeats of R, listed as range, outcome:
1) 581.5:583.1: 14.1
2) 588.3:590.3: 11.1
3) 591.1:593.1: 13.1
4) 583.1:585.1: 14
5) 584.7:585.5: 13.6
